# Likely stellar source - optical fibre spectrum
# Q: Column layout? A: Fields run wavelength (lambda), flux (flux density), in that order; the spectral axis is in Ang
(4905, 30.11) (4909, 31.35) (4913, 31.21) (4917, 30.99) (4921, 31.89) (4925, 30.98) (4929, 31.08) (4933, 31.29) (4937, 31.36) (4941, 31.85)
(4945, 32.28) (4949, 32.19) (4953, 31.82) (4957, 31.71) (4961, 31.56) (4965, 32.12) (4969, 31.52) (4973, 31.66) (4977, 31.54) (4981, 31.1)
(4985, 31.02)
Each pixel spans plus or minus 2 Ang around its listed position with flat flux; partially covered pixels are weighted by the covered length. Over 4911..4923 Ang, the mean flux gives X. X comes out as 31.4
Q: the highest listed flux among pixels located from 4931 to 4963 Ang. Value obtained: 32.28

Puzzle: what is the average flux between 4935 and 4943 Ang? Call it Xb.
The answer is 31.6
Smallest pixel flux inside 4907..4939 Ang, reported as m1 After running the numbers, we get 30.98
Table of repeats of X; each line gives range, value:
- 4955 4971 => 31.7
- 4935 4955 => 31.9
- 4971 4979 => 31.6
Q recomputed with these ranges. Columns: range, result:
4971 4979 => 31.66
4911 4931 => 31.89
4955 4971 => 32.12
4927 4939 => 31.36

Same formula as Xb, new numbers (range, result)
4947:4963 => 31.8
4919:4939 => 31.3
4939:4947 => 32.1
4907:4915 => 31.3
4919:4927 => 31.4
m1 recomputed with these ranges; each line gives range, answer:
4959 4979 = 31.52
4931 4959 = 31.29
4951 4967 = 31.56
